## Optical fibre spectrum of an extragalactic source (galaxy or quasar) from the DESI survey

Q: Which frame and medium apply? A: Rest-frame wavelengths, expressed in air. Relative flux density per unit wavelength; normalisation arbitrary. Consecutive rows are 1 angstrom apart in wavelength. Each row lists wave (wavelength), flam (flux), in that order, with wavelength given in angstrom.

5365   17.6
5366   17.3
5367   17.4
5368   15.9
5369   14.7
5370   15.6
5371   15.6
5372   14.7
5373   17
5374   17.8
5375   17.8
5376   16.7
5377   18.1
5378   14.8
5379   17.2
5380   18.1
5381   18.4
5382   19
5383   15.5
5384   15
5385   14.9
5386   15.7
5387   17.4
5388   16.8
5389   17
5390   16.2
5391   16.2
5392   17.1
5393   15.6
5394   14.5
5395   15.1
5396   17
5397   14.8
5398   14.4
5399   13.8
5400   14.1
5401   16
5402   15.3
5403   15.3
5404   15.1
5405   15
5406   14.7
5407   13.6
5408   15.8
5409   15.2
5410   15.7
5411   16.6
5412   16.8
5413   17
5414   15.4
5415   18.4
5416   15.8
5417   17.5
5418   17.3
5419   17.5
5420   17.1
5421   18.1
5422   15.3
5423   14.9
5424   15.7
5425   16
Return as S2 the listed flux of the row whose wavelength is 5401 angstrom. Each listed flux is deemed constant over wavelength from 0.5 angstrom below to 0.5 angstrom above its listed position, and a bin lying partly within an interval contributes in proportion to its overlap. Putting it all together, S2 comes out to 16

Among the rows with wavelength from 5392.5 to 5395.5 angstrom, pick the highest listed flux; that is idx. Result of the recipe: 15.6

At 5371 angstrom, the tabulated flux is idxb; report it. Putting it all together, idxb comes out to 15.6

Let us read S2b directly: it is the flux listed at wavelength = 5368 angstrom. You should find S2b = 15.9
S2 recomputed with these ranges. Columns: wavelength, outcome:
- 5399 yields 13.8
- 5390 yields 16.2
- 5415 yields 18.4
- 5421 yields 18.1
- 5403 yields 15.3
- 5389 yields 17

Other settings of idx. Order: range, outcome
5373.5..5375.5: 17.8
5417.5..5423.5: 18.1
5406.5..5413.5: 17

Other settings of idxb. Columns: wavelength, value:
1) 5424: 15.7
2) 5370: 15.6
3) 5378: 14.8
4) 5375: 17.8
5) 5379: 17.2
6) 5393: 15.6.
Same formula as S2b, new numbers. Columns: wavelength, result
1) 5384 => 15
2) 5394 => 14.5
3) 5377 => 18.1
